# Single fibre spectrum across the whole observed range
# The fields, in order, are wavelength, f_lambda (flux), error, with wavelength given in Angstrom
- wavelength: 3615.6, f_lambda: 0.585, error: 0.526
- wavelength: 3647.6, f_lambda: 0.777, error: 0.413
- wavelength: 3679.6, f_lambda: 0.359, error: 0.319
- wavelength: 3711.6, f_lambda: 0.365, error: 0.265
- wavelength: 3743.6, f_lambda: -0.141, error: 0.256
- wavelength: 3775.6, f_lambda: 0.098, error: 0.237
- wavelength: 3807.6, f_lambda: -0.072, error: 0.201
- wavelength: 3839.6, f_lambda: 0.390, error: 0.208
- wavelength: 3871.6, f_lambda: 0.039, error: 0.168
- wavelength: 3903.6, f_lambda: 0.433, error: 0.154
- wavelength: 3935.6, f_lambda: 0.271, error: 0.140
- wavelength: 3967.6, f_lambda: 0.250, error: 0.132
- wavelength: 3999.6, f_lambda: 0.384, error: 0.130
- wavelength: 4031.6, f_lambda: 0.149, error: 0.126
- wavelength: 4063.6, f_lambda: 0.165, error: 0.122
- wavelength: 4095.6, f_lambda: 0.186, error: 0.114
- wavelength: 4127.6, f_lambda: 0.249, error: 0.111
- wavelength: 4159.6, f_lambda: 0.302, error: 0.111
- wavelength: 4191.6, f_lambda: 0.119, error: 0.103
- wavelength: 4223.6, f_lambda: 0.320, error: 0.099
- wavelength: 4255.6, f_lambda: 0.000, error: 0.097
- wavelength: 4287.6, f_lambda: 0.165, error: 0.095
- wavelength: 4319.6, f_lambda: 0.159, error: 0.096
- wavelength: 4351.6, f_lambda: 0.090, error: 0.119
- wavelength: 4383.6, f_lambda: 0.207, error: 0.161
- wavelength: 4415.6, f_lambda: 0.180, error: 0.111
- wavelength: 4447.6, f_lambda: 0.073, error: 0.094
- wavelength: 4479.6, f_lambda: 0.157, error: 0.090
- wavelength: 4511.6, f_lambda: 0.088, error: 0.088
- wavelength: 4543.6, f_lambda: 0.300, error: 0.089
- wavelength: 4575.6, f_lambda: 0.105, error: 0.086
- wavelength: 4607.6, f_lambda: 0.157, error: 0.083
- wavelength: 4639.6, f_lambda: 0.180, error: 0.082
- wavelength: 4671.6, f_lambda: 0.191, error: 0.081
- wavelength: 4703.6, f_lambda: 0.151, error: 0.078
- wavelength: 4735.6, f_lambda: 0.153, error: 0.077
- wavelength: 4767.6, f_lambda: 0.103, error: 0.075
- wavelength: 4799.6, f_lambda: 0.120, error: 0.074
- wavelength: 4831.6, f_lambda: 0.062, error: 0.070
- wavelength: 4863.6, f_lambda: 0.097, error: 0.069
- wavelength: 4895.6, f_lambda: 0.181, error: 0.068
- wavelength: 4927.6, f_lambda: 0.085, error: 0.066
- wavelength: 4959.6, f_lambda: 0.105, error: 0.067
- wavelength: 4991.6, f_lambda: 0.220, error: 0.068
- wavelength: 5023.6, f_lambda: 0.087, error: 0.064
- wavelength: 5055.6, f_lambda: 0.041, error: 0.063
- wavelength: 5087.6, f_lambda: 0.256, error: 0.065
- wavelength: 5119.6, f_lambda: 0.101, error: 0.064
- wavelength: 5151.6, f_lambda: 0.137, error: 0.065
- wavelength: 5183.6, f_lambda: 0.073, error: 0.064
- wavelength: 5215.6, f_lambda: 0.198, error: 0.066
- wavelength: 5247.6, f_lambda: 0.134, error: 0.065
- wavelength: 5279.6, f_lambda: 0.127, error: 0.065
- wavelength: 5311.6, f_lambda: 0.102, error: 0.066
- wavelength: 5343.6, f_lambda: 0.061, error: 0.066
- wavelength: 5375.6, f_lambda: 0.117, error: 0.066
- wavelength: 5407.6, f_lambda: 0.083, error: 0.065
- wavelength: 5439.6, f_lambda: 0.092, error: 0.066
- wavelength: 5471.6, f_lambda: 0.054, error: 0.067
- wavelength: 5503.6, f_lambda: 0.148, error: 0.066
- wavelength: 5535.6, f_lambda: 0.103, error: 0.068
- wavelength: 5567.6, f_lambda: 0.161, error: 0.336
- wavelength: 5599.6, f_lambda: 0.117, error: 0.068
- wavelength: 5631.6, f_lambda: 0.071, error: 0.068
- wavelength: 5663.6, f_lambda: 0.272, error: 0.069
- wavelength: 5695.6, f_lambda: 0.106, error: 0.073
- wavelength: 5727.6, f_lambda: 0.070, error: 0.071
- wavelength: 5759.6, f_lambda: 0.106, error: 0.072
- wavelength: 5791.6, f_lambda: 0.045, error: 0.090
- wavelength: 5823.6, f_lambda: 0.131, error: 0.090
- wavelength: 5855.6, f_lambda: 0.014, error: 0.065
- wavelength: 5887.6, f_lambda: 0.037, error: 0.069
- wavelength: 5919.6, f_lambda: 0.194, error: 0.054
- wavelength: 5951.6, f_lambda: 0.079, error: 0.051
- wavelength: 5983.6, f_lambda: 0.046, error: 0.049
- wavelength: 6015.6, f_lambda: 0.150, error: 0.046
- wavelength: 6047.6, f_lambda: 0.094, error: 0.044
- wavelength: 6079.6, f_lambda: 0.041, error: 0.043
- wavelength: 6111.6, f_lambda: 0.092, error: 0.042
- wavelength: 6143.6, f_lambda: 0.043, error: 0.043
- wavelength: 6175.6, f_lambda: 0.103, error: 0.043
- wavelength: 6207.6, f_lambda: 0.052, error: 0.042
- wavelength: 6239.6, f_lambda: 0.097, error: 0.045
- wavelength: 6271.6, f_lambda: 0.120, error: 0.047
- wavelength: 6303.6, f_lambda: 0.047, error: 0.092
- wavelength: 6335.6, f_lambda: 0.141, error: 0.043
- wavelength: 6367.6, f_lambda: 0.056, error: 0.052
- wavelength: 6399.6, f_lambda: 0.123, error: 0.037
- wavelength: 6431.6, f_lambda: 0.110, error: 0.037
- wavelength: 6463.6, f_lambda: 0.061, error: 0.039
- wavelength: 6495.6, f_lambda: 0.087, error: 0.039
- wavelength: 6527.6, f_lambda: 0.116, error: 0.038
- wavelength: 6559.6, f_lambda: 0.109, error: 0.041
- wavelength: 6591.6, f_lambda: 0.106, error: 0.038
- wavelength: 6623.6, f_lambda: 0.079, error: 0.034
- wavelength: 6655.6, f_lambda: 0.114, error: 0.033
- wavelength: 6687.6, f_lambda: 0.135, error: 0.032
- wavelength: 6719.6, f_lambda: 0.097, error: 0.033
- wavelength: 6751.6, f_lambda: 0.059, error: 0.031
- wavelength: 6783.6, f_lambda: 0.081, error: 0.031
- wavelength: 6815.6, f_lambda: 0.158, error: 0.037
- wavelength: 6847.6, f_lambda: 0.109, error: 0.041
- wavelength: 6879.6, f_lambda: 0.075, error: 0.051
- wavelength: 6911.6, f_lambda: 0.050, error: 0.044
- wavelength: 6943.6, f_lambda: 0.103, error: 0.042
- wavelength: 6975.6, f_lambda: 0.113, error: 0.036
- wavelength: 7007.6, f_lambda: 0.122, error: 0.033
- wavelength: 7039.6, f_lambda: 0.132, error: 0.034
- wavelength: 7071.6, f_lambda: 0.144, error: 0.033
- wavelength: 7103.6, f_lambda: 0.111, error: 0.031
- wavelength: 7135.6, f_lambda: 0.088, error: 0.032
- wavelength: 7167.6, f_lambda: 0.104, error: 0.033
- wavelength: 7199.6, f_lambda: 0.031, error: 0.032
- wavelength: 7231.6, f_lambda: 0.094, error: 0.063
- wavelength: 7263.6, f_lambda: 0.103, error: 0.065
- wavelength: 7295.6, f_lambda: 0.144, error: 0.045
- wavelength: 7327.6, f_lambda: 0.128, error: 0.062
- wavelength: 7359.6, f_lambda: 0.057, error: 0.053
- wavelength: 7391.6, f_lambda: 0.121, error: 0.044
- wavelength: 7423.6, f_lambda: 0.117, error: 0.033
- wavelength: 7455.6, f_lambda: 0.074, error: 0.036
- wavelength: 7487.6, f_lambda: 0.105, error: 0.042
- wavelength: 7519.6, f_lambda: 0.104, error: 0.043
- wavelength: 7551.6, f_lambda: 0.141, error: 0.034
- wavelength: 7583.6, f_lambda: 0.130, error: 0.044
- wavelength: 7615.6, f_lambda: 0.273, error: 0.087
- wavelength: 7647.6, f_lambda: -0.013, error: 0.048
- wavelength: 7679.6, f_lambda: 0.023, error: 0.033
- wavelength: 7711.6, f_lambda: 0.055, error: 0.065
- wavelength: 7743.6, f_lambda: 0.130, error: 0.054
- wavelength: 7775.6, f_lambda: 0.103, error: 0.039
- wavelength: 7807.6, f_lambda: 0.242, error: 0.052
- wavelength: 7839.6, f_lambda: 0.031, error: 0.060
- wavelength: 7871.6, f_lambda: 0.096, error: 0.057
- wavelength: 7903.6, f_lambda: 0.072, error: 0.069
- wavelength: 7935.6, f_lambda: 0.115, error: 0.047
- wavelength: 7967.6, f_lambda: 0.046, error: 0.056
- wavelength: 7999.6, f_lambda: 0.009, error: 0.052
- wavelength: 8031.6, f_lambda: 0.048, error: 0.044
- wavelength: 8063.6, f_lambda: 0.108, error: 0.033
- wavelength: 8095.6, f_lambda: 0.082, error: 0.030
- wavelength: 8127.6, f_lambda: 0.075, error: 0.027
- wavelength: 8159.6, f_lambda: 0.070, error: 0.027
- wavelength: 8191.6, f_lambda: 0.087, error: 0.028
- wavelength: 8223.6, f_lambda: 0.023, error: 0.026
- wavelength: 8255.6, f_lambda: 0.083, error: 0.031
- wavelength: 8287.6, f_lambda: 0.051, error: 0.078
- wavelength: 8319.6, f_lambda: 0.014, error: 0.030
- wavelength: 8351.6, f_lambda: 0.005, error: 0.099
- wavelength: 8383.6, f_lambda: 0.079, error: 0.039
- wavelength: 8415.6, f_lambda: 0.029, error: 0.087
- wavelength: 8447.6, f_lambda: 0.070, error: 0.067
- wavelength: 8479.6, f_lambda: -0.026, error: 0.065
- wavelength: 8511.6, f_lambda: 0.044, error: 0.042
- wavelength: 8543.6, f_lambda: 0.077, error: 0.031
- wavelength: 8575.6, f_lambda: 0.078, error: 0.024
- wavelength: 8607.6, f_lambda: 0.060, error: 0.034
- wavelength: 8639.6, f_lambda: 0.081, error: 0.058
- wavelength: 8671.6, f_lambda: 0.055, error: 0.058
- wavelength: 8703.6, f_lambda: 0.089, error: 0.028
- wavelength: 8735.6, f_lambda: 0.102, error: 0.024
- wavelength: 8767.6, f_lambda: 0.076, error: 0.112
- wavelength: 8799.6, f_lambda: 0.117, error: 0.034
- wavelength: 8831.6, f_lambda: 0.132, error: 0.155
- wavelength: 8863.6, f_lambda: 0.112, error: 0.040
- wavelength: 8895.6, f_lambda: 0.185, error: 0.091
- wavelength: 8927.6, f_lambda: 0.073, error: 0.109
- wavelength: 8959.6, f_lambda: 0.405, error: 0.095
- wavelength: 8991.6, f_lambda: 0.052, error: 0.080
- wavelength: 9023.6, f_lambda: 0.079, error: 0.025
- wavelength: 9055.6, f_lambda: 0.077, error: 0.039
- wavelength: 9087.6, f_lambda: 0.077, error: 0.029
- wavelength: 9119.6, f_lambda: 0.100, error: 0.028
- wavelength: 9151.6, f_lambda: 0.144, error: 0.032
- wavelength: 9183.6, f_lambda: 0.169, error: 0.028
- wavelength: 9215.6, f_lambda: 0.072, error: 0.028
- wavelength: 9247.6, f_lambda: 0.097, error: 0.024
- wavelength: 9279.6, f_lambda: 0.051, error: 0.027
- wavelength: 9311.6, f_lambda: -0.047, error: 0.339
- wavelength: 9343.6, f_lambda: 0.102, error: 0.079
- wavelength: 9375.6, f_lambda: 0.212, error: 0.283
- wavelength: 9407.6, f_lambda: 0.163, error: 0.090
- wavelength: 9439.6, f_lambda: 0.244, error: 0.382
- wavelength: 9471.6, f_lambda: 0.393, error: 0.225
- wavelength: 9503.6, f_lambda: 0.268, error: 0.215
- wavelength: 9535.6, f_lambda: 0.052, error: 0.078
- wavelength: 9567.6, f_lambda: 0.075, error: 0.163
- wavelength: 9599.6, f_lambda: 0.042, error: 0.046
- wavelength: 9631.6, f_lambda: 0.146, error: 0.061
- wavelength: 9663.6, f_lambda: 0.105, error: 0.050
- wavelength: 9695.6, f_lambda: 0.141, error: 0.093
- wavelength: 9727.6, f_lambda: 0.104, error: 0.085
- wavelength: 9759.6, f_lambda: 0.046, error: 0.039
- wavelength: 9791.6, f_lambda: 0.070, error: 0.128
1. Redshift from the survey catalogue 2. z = 1.41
